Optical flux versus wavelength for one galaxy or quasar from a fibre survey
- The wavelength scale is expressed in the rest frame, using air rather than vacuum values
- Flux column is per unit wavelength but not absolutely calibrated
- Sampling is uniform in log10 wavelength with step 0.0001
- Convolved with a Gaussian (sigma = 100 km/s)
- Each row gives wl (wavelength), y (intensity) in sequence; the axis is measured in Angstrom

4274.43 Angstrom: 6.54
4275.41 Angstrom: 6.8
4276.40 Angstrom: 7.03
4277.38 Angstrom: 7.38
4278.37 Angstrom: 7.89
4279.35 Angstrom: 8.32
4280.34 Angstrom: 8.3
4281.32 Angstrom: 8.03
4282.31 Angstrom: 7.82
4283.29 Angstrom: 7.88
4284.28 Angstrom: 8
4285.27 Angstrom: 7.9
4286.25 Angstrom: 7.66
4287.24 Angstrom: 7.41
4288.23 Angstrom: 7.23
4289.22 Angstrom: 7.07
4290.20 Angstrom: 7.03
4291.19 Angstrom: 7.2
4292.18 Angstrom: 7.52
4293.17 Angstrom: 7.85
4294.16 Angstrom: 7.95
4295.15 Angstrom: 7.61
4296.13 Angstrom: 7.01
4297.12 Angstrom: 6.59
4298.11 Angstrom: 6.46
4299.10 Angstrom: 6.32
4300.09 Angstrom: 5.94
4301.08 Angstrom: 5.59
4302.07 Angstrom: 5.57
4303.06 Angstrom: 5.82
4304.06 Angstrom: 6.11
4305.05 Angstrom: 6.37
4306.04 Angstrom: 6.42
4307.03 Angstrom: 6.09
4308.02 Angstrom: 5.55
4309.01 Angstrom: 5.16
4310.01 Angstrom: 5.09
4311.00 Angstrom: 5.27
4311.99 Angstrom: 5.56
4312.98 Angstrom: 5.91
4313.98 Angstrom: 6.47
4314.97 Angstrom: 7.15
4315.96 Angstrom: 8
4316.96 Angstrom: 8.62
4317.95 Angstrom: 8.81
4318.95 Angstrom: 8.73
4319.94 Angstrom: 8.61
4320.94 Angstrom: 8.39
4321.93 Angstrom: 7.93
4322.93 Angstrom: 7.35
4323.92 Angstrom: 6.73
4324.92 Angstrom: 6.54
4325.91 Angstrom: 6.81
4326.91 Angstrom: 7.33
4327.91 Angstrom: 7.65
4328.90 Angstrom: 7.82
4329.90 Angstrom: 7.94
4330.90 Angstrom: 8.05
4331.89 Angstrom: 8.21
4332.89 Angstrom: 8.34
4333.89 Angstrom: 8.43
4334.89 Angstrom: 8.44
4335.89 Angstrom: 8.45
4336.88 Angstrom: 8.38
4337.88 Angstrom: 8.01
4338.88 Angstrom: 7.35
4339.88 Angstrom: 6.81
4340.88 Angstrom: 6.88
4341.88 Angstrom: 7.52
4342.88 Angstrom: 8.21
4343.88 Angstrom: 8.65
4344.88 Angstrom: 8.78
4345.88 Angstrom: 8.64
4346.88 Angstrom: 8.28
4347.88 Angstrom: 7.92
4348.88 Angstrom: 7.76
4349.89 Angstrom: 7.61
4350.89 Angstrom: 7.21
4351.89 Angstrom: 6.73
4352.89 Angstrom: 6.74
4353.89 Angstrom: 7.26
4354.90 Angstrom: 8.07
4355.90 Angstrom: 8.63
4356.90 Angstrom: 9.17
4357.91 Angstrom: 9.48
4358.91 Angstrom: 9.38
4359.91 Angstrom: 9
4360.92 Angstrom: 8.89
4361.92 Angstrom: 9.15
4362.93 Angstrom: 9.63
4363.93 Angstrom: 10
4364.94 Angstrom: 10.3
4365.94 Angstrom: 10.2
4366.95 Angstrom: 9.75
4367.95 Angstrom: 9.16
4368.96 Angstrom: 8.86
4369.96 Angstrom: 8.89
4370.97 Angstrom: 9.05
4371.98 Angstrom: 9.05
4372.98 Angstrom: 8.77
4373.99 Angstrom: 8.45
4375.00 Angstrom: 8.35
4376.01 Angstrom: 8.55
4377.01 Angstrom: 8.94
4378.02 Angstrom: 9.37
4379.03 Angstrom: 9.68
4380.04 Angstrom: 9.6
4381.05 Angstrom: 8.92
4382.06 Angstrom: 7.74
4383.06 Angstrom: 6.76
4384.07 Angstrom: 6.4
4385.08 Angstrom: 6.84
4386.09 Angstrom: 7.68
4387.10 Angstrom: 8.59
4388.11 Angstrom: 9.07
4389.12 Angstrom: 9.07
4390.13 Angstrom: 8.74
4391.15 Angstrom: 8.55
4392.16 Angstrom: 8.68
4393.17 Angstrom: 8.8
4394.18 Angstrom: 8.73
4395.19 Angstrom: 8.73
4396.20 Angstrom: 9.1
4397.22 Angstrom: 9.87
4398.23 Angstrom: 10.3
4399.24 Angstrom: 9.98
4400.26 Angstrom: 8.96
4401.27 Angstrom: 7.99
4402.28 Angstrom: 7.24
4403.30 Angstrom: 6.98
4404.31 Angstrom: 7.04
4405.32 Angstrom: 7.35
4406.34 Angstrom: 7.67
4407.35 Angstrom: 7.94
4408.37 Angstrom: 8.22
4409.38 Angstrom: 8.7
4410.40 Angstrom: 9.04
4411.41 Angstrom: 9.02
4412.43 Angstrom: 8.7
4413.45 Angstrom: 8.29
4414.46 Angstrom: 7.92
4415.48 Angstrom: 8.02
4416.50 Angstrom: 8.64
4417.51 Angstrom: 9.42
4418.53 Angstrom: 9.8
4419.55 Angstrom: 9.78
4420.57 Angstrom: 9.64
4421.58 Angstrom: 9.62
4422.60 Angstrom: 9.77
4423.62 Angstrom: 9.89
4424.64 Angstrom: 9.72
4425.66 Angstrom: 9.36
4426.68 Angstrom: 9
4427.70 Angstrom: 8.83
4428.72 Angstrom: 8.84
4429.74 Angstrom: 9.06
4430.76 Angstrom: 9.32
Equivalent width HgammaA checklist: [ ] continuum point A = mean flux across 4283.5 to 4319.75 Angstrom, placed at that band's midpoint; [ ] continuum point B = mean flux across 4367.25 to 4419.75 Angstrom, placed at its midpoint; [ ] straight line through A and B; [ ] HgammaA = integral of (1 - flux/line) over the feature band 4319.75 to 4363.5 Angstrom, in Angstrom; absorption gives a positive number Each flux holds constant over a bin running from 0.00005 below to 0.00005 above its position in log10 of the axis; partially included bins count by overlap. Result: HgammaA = -2.50 Angstrom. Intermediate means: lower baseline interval 6.83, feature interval 8.03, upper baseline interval 8.57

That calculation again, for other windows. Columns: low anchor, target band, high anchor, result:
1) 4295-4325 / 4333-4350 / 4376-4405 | -1.4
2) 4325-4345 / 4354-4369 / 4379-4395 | -2.2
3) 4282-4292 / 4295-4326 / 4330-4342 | 4.1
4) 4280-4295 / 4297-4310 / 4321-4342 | 2.9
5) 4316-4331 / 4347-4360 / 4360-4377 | 1.0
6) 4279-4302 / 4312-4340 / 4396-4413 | -0.3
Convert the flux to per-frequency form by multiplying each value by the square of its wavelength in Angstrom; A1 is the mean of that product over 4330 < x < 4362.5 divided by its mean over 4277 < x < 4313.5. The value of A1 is 1.22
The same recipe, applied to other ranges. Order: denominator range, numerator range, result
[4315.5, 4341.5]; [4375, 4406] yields 1.11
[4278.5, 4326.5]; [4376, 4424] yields 1.28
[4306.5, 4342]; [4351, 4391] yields 1.21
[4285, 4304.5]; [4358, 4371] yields 1.41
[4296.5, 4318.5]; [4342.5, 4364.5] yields 1.36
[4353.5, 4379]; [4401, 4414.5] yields 0.90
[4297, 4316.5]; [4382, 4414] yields 1.44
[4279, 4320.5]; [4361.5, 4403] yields 1.31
